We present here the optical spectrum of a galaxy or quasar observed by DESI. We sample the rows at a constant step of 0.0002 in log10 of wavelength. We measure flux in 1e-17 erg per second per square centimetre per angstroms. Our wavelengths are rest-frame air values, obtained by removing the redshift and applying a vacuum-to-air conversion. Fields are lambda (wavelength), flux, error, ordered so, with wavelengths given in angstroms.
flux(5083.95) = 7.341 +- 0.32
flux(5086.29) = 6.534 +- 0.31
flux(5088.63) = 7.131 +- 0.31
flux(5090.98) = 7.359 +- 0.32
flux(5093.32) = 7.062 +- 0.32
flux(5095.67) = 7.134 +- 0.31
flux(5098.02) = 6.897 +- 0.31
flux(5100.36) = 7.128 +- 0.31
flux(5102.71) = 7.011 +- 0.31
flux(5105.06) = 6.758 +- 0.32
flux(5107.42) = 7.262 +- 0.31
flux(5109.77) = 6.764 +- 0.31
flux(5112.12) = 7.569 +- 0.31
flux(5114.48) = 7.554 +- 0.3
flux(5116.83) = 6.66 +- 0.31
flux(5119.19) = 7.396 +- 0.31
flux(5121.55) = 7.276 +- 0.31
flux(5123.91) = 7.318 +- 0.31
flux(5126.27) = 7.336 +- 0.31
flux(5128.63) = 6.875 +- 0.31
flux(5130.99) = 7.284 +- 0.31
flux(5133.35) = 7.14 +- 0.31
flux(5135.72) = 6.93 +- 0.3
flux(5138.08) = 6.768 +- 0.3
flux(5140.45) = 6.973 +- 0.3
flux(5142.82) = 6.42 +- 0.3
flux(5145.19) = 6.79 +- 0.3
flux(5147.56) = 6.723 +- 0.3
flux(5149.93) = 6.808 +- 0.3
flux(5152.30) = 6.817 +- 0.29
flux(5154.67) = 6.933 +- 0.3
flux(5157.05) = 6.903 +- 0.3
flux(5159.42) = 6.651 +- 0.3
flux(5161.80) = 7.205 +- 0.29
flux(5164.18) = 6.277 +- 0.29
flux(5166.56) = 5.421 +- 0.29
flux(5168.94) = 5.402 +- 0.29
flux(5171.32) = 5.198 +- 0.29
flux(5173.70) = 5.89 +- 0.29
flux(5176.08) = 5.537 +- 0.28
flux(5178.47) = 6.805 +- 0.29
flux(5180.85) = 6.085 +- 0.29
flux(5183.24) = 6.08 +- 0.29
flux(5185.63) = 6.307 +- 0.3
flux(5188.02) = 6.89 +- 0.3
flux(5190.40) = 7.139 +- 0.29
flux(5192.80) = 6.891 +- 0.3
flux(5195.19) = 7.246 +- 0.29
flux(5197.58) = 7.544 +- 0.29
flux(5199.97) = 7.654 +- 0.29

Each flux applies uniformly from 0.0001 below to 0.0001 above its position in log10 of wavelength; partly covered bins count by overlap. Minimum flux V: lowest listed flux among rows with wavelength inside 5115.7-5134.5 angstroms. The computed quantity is 6.66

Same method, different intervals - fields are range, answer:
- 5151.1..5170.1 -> 5.402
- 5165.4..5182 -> 5.198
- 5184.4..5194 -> 6.307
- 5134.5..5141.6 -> 6.768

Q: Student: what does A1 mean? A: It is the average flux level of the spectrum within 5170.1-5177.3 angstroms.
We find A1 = 5.55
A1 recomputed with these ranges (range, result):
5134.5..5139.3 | 6.85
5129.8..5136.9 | 7.12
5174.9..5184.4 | 6.13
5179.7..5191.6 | 6.5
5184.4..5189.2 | 6.59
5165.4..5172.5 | 5.34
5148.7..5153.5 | 6.82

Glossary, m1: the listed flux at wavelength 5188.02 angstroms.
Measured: 6.89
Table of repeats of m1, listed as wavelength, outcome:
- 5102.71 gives 7.011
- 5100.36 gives 7.128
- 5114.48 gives 7.554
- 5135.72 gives 6.93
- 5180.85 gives 6.085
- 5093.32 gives 7.062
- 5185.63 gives 6.307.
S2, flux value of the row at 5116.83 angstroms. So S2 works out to 6.66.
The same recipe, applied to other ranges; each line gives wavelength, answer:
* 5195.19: 7.246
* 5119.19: 7.396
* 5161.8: 7.205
